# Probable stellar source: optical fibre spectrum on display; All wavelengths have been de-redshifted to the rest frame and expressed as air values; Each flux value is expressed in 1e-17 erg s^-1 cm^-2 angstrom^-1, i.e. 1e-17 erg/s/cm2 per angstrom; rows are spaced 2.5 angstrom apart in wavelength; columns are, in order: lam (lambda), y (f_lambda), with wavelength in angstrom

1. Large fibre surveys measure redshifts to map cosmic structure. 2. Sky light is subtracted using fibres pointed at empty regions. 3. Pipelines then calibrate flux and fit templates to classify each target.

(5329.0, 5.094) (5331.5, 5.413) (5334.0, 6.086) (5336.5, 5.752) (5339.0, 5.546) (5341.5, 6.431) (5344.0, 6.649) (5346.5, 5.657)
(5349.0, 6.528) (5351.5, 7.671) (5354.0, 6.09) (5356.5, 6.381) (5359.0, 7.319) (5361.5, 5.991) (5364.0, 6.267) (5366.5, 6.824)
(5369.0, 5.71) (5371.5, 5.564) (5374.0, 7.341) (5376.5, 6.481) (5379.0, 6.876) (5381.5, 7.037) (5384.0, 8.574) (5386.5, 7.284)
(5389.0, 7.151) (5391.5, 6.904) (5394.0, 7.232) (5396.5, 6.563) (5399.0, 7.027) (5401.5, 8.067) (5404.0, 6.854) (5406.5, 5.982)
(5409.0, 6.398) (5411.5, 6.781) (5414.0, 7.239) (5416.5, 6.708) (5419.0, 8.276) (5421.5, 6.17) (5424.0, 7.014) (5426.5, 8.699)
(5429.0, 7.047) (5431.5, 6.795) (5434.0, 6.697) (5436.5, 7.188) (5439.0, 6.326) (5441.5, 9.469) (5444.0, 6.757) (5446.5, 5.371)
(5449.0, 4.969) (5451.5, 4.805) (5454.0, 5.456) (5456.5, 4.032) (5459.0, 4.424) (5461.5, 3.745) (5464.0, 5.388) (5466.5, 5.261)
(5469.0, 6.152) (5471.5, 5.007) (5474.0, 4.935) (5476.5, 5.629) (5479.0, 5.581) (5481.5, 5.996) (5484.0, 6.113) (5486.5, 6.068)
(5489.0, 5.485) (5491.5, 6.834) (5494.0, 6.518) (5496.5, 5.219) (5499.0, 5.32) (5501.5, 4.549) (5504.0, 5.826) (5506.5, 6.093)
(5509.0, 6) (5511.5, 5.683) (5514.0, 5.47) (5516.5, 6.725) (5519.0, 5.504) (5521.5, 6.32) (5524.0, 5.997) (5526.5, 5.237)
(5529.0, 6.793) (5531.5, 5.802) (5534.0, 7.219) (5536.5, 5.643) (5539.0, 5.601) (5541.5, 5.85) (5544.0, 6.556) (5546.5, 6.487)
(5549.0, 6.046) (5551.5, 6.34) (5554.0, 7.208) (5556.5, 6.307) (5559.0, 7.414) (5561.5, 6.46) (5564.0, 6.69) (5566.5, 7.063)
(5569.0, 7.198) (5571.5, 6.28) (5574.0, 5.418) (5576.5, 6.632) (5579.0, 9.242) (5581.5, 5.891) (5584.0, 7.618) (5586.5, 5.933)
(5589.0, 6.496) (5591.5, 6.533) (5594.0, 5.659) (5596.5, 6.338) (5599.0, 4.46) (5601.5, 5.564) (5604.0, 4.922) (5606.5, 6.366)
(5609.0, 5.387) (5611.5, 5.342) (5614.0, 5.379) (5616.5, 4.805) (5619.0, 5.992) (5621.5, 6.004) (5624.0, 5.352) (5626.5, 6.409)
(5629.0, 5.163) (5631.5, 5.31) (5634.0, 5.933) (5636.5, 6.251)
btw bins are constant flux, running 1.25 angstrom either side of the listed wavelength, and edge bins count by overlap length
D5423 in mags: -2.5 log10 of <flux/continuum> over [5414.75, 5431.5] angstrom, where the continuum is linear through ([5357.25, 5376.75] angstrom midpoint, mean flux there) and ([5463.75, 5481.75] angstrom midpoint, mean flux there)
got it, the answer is -0.224 mag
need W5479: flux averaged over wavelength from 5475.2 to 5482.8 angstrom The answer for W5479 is 5.73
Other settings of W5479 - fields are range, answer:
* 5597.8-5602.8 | 5.02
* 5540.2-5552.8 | 6.26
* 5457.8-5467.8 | 4.71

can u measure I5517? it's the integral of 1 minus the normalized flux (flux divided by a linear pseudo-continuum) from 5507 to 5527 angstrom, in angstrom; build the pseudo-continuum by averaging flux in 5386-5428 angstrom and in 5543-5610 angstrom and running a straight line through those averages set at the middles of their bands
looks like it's 2.2 angstrom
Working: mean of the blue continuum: 7.08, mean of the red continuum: 6.39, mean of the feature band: 5.9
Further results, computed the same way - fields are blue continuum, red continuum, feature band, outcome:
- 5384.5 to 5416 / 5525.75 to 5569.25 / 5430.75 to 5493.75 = 9.10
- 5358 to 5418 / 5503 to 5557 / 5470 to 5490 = 2.40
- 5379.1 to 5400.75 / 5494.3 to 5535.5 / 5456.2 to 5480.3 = 4.97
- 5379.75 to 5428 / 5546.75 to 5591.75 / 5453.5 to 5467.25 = 4.60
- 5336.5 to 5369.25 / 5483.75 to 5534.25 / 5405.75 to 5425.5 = -2.14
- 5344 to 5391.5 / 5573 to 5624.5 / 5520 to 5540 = 0.40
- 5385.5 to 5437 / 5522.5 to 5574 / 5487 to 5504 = 2.45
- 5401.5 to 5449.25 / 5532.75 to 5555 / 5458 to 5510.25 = 8.64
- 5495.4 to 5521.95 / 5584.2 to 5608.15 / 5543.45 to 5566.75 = -3.44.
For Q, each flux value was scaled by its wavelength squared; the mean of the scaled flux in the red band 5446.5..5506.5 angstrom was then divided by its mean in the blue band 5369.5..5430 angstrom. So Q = 0.8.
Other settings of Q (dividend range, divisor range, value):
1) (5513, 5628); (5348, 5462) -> 0.99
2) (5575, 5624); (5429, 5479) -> 1.10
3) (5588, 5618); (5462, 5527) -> 1.02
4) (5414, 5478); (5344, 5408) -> 0.93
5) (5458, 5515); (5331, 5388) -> 0.89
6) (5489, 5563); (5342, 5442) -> 0.93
